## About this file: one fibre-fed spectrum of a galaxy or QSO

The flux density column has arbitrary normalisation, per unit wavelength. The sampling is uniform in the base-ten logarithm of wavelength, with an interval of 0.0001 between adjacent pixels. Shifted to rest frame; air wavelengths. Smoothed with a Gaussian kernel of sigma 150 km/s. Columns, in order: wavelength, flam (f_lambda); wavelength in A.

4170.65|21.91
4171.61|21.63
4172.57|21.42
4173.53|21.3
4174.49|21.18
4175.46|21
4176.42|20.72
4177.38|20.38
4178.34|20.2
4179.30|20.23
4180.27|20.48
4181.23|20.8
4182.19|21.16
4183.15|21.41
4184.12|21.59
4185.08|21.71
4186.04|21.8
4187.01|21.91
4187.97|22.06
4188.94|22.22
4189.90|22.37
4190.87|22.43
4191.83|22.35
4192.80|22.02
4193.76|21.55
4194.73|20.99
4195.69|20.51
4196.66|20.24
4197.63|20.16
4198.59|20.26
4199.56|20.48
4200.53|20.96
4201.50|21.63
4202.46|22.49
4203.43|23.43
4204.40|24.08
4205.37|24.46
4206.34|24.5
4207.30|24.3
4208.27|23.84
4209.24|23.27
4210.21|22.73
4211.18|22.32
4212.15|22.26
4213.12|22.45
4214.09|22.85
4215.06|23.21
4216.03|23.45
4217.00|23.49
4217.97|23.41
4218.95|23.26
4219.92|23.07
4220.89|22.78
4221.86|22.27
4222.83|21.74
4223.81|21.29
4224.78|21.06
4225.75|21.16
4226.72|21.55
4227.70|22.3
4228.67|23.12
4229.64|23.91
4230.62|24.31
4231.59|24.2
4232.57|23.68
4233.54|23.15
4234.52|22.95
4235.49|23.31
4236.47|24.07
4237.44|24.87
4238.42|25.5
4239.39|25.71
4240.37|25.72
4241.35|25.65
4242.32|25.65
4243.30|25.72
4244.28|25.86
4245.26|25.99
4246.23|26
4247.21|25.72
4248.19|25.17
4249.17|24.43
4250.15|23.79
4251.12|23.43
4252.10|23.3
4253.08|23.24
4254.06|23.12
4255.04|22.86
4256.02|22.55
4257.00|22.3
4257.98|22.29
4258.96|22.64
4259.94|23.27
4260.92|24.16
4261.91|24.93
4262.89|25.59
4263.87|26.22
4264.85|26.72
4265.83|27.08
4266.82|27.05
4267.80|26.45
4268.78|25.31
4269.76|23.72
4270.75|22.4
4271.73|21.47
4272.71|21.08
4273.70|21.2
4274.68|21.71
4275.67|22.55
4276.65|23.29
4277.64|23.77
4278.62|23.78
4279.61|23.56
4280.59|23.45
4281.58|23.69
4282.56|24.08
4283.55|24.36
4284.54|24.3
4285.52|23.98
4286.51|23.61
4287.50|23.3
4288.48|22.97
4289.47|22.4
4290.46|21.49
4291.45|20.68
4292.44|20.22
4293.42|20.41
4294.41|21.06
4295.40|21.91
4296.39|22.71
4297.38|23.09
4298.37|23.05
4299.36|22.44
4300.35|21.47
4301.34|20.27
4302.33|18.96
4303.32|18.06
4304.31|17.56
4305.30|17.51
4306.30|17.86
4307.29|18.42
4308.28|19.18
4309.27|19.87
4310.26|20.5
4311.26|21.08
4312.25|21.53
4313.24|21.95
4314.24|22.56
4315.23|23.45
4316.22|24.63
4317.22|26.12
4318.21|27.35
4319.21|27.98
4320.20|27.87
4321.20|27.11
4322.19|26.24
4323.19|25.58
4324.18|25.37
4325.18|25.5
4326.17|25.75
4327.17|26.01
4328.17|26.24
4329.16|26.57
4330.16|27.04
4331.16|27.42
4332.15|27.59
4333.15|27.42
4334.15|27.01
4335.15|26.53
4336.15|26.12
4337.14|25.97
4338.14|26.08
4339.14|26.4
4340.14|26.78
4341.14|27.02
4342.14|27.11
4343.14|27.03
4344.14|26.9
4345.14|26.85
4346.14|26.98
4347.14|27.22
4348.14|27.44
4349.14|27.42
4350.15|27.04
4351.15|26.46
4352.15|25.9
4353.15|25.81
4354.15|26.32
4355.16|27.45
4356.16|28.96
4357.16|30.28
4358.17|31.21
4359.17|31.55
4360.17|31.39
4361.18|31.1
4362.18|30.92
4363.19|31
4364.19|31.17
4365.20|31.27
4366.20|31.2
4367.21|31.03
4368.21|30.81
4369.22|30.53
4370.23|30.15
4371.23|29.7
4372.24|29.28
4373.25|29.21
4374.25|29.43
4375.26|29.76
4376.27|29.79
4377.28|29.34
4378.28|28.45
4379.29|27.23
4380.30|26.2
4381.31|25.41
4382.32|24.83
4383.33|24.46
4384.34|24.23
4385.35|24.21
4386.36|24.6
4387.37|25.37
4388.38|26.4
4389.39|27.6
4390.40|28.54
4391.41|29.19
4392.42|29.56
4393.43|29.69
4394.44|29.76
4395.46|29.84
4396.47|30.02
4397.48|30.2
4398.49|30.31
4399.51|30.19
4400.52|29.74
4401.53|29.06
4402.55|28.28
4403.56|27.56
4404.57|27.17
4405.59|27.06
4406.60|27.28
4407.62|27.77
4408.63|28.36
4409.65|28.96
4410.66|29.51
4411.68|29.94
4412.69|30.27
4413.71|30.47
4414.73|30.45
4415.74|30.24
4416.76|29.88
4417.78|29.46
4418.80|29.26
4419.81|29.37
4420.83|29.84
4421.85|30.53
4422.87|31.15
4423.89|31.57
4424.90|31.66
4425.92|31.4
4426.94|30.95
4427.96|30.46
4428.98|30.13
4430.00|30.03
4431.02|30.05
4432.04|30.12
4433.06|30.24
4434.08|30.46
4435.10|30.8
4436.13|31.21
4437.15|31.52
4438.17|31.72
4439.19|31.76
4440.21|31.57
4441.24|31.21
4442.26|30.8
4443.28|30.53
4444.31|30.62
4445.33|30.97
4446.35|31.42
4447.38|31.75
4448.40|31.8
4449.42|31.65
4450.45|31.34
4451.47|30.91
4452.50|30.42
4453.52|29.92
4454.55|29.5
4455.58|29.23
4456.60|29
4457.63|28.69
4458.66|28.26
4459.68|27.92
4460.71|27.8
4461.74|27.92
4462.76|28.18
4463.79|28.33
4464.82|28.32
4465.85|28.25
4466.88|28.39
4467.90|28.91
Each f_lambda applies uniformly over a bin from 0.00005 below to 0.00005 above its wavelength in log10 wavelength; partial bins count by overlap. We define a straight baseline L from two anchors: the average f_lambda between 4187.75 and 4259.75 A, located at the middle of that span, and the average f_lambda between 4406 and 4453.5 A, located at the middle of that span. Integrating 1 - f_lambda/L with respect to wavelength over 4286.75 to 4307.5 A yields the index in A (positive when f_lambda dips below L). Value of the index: 3.96 A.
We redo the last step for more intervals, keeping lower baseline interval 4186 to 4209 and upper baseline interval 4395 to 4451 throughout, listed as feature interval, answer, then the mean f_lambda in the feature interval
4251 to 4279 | 1.0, 23.7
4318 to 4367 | -0.6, 27.7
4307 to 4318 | 1.8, 22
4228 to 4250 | -1.0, 24.7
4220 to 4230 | 0.4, 22.2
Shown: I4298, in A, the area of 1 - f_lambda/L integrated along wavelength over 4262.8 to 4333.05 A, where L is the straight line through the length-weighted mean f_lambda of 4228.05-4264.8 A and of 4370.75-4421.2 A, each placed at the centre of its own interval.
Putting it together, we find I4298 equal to 6.5 A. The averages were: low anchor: 24.3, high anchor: 28.5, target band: 23.3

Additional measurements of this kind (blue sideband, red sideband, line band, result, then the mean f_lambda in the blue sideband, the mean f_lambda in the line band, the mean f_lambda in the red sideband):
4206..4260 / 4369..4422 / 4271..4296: 2.5 A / 23.6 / 22.6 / 28.5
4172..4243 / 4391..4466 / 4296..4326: 4.0 A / 22.5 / 22.5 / 29.9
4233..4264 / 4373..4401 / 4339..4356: 0.0 A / 24.3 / 26.9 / 28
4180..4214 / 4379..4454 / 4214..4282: 0.0 A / 22.1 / 23.8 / 29.5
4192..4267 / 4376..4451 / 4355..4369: -1.5 A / 23.4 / 30.7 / 29.4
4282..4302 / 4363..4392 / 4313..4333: -1.2 A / 22.4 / 26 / 28.3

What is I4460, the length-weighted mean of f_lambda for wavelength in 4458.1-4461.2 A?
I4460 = 28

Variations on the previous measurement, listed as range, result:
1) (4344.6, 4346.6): 26.9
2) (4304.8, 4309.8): 18.6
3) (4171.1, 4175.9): 21.3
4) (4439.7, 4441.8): 31.3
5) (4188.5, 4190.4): 22.3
